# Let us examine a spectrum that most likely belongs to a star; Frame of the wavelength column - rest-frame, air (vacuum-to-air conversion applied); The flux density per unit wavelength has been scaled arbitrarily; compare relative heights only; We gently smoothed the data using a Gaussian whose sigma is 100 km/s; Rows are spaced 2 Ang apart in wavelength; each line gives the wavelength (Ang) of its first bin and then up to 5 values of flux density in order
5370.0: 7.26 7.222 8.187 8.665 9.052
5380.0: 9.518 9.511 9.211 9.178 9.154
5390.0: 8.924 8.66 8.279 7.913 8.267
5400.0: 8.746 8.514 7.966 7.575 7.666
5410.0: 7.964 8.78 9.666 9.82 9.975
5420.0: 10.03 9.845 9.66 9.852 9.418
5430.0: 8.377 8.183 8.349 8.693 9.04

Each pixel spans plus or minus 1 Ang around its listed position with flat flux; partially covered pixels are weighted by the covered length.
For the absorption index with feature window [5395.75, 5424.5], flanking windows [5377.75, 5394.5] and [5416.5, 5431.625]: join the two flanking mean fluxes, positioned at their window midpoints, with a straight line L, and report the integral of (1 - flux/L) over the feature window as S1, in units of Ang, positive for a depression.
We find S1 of 1.7 Ang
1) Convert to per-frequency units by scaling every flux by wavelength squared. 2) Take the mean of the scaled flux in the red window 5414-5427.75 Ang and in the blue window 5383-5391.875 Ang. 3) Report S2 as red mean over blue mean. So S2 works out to 1.1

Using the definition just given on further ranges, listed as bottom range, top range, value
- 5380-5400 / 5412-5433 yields 1.08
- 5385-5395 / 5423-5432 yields 1.06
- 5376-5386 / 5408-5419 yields 1.00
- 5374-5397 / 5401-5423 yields 1.01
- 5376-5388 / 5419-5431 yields 1.05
